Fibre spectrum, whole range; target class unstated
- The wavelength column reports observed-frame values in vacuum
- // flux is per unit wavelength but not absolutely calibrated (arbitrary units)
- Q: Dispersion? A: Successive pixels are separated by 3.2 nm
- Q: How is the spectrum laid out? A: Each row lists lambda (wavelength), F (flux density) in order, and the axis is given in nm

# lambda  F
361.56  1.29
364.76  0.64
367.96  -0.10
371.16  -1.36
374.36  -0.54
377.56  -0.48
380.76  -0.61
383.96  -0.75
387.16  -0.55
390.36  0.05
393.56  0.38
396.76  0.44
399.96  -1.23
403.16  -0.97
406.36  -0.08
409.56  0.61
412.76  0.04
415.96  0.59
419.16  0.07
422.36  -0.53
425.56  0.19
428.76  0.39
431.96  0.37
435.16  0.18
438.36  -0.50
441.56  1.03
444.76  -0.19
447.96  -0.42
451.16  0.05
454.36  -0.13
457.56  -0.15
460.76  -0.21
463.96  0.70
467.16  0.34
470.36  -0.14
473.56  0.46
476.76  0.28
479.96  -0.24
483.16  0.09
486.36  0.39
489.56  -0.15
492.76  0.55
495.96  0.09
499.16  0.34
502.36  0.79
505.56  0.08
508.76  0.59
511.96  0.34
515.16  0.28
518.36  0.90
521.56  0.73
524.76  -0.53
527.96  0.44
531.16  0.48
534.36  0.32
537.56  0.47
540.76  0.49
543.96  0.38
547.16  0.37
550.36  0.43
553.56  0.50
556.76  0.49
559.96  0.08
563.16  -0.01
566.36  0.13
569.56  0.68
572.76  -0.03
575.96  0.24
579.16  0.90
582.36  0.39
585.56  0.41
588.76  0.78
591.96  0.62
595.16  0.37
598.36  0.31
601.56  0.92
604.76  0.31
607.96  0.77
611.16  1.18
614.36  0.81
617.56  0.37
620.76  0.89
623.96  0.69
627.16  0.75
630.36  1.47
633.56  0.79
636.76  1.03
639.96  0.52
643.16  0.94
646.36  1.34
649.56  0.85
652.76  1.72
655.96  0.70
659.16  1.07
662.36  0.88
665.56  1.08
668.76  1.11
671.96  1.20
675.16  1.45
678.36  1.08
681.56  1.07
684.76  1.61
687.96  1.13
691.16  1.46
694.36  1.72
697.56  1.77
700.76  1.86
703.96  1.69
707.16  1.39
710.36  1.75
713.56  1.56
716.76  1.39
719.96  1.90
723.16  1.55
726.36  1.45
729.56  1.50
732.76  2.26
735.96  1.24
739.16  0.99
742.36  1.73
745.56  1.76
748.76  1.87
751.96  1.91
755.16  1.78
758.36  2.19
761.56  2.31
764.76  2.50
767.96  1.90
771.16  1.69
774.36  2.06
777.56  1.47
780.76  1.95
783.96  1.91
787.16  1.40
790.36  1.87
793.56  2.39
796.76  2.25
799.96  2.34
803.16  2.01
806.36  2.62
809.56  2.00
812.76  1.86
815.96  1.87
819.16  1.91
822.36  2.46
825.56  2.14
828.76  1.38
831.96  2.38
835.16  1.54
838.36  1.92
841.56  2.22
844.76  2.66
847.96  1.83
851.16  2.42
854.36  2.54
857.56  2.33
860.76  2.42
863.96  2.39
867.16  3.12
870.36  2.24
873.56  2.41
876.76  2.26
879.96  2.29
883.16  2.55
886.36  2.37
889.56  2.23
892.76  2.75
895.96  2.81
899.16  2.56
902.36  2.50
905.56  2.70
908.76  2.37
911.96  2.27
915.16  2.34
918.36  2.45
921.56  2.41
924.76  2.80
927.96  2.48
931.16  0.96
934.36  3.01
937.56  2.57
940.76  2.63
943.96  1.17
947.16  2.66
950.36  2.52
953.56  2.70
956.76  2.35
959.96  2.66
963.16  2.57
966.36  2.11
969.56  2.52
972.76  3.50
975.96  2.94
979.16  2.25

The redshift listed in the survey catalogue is 0.61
